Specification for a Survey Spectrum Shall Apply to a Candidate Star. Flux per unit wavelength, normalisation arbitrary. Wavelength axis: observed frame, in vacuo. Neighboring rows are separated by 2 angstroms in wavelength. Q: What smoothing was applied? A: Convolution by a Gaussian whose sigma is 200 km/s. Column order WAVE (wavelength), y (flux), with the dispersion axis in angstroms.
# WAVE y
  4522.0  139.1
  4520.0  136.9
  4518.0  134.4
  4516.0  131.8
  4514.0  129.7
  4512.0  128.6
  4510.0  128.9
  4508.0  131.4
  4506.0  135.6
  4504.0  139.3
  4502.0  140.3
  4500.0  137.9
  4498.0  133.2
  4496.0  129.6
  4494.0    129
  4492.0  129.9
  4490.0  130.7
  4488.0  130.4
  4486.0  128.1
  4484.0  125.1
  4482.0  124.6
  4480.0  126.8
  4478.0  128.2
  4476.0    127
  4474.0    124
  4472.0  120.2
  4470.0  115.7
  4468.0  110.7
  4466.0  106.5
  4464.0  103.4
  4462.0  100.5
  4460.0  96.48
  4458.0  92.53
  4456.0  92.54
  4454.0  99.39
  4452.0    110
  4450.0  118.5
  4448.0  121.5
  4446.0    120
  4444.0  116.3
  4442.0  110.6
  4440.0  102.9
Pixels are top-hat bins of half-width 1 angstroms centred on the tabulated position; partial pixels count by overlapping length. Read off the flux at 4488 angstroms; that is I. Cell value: 130.4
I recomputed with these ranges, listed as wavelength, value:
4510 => 128.9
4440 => 102.9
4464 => 103.4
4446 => 120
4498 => 133.2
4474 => 124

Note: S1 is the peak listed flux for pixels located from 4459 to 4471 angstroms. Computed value 115.7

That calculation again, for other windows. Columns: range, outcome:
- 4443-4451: 121.5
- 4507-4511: 131.4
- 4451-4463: 110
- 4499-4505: 140.3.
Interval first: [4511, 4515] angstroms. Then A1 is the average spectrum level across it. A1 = 129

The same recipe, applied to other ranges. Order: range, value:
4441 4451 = 117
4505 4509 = 134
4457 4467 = 99.9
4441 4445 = 113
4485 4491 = 130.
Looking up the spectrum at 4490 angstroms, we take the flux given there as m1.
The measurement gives 130.7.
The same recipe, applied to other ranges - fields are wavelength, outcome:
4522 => 139.1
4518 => 134.4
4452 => 110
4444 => 116.3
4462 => 100.5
